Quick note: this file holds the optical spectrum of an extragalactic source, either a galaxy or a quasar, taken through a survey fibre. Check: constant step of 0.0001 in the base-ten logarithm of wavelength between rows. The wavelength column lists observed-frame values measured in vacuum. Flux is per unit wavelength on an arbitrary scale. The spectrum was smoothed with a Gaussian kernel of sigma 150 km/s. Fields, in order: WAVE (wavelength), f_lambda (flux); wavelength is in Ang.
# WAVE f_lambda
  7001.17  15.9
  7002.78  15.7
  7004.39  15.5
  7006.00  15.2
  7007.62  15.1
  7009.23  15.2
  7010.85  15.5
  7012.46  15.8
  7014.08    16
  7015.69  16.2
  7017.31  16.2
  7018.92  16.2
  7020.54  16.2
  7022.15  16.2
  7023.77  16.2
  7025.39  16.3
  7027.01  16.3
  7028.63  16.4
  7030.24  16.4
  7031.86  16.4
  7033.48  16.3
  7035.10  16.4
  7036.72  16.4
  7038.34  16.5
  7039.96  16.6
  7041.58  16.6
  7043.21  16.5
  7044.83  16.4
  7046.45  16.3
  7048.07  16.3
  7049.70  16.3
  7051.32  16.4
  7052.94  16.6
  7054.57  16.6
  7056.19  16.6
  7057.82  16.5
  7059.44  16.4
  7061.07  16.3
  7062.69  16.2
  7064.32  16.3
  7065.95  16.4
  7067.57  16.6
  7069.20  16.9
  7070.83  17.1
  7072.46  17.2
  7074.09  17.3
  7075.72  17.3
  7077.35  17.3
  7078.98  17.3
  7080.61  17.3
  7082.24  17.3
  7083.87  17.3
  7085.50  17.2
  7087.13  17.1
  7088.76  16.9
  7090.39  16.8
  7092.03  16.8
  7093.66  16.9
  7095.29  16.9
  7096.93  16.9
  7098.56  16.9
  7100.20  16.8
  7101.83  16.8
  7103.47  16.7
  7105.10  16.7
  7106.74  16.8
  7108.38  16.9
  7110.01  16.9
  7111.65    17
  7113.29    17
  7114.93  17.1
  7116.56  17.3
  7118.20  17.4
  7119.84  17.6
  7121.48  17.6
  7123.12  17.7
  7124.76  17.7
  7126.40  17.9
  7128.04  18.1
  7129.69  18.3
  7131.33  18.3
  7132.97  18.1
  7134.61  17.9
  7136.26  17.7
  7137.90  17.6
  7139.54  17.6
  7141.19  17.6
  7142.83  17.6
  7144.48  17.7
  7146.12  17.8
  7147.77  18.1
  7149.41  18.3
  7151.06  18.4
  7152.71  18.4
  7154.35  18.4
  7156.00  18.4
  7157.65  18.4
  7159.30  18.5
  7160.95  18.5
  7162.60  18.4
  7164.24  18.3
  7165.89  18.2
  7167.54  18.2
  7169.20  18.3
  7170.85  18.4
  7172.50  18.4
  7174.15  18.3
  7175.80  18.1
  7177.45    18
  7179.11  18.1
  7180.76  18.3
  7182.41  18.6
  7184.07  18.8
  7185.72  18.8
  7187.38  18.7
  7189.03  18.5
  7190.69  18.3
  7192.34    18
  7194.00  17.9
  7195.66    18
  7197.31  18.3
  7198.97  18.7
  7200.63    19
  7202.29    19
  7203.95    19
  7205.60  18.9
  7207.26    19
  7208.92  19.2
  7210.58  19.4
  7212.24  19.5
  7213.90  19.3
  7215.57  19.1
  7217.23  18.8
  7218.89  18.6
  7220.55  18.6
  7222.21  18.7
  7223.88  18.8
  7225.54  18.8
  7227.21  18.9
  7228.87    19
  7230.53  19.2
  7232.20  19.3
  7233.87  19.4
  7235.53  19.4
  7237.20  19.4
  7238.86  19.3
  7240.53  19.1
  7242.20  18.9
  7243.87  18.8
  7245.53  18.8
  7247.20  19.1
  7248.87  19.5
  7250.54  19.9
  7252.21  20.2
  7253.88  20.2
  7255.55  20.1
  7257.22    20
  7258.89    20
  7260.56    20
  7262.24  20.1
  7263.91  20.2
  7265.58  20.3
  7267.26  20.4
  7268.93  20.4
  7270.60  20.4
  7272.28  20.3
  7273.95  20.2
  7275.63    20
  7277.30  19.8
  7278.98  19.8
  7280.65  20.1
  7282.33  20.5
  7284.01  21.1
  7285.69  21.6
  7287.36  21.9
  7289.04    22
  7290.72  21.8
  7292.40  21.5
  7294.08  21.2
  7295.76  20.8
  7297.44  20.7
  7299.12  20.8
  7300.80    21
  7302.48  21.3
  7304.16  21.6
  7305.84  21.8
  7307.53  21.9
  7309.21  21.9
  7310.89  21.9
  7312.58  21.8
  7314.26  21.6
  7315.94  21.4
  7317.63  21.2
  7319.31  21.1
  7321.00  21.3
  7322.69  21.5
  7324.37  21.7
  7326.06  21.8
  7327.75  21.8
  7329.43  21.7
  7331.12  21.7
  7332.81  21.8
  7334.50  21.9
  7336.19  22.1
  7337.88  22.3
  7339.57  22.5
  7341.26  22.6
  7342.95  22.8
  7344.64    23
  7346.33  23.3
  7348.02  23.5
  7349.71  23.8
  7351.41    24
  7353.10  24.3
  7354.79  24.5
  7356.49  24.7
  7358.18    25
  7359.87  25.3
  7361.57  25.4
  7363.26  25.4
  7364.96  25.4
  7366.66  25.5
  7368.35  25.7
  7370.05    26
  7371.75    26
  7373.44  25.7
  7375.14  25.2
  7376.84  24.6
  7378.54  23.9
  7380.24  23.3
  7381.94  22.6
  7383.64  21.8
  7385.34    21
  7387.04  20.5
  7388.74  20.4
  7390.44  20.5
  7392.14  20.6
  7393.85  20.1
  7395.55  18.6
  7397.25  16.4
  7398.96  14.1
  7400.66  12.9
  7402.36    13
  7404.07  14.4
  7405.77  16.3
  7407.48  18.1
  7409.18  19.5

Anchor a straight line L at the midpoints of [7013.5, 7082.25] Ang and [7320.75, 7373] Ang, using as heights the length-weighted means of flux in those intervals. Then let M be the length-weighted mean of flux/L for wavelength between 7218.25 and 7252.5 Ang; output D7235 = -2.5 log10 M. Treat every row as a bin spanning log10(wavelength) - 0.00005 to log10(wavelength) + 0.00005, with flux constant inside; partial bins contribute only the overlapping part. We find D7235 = 0.10 mag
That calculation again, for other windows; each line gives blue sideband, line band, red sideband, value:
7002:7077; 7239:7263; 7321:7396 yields 0.065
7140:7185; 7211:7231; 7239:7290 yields 0.021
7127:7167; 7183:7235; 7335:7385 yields 0.057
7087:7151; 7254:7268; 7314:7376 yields 0.054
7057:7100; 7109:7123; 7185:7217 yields 0.013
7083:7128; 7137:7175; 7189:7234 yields -0.014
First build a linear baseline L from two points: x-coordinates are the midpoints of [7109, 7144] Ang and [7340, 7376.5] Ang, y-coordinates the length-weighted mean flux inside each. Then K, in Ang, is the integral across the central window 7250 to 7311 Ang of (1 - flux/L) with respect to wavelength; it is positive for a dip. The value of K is 4.2 Ang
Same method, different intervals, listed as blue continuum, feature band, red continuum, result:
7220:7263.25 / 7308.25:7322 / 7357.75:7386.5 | 0.5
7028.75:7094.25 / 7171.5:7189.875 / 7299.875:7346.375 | 0.6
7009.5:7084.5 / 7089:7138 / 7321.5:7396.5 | 1.7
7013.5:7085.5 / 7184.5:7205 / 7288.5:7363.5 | 1.1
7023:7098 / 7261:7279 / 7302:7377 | 1.1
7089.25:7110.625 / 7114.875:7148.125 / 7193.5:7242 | -0.7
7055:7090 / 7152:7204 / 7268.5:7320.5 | 1.3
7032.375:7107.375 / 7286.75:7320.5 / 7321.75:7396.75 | 0.6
